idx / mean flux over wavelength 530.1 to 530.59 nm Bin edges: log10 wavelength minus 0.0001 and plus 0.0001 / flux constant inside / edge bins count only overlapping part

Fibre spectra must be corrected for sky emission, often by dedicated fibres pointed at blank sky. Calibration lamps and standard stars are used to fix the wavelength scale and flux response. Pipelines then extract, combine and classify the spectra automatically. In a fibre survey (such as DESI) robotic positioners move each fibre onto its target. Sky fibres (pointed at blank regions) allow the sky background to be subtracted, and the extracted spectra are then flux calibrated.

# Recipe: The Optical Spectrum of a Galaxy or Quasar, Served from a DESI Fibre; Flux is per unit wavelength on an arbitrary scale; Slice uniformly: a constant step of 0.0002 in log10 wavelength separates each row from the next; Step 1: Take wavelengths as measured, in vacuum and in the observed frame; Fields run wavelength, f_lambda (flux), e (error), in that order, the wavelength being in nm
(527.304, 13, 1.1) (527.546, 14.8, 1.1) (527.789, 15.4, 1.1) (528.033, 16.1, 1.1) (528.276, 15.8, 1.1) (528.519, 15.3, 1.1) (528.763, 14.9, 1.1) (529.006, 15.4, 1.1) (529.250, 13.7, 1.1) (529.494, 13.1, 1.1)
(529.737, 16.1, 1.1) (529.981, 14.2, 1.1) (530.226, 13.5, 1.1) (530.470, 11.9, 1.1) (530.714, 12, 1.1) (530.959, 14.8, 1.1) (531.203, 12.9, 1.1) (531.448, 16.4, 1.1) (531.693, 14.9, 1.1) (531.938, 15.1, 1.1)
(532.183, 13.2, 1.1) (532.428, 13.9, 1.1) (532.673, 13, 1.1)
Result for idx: 12.7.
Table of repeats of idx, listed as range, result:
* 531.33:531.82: 15.6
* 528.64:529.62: 14.3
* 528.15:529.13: 15.4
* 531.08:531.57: 14.7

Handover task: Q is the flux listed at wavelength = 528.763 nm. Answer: 14.9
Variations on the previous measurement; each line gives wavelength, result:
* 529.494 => 13.1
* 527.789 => 15.4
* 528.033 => 16.1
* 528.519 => 15.3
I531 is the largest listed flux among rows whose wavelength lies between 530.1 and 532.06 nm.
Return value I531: 16.4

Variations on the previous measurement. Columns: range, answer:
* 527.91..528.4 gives 16.1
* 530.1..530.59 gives 13.5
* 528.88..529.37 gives 15.4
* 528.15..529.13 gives 15.8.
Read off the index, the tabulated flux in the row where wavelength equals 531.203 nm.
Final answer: 12.9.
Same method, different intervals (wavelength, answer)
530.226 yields 13.5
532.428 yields 13.9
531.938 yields 15.1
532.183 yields 13.2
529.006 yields 15.4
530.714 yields 12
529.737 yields 16.1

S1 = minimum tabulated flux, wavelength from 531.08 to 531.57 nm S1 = 12.9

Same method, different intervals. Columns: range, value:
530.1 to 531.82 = 11.9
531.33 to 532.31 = 13.2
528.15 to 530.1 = 13.1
